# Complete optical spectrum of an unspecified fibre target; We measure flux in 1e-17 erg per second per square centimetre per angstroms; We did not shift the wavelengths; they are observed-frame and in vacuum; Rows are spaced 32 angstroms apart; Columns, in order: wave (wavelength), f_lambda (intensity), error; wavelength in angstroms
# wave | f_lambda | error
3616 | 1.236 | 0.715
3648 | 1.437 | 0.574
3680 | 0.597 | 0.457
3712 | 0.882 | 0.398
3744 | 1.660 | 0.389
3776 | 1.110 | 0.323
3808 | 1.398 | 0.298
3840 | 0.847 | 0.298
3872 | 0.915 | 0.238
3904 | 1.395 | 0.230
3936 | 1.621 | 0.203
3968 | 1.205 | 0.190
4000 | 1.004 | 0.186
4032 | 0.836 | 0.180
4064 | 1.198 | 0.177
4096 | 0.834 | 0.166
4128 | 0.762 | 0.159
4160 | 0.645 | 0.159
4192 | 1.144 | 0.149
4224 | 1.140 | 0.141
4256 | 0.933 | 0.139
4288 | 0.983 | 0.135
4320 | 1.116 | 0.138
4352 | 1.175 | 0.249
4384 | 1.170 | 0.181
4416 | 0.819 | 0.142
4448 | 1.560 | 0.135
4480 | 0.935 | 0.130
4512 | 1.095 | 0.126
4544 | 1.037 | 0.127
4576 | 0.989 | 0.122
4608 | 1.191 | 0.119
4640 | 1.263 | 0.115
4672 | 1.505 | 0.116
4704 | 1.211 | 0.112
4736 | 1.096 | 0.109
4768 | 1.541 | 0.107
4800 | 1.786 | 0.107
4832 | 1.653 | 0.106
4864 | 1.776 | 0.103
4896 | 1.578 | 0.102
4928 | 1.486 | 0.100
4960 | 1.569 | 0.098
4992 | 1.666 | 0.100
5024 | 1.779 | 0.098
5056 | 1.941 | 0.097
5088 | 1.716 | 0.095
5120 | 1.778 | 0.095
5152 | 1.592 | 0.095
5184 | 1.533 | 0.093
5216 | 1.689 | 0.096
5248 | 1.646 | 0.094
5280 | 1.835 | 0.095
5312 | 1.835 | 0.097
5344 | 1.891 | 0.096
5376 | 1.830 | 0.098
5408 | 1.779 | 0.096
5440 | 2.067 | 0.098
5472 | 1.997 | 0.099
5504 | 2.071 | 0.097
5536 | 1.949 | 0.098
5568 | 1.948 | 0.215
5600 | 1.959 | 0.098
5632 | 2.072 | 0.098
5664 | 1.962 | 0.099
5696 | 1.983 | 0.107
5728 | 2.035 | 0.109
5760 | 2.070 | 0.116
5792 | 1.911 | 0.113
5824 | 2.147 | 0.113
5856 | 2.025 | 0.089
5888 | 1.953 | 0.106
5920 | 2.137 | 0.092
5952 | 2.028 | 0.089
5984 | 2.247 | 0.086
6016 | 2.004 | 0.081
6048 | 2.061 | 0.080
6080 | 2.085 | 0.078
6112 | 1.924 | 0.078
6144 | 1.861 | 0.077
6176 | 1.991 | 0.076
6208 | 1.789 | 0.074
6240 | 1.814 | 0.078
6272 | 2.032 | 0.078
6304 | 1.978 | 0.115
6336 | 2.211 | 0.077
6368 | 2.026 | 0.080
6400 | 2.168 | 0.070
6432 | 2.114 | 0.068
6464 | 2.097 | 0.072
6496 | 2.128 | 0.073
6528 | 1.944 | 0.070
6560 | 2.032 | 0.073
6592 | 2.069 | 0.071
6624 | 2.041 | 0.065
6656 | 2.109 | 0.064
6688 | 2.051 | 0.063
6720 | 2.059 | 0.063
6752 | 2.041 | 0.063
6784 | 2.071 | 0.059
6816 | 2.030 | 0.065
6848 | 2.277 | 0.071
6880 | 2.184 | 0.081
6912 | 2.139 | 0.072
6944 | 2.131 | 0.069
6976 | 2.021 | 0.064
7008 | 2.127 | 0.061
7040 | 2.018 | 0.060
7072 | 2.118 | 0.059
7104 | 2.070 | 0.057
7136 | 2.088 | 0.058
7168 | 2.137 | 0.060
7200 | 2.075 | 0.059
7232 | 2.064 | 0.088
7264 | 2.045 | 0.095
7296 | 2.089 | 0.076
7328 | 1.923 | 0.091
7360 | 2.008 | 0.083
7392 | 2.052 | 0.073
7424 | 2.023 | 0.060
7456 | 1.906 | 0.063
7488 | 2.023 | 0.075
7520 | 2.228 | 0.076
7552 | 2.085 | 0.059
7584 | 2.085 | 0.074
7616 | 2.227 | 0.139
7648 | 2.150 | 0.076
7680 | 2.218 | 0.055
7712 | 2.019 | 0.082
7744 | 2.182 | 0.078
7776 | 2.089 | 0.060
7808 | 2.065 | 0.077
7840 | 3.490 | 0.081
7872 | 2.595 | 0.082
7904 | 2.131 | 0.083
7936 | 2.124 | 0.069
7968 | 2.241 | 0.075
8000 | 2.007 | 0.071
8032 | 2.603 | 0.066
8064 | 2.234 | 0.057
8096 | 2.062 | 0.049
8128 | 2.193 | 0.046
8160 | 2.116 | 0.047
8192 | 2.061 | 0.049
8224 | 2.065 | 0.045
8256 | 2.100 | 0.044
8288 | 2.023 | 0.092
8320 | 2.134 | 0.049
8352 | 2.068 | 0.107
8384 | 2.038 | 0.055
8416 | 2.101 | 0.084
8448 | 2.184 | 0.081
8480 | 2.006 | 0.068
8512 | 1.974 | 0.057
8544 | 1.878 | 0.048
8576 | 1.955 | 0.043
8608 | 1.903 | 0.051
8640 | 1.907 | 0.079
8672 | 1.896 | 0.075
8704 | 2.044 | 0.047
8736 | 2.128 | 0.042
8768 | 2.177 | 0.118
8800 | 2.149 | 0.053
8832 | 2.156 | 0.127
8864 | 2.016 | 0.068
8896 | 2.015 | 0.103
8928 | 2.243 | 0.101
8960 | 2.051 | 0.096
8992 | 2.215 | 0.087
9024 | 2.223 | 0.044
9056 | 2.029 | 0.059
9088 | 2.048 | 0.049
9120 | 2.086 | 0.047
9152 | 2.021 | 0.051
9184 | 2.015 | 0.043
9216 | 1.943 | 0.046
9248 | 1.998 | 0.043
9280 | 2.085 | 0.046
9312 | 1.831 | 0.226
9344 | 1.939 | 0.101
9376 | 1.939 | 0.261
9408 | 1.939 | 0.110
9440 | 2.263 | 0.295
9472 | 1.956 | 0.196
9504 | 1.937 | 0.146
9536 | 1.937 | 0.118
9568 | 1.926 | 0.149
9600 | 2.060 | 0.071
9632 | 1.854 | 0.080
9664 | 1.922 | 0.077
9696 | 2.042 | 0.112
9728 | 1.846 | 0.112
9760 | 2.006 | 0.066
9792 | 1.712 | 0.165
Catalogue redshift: 0.20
